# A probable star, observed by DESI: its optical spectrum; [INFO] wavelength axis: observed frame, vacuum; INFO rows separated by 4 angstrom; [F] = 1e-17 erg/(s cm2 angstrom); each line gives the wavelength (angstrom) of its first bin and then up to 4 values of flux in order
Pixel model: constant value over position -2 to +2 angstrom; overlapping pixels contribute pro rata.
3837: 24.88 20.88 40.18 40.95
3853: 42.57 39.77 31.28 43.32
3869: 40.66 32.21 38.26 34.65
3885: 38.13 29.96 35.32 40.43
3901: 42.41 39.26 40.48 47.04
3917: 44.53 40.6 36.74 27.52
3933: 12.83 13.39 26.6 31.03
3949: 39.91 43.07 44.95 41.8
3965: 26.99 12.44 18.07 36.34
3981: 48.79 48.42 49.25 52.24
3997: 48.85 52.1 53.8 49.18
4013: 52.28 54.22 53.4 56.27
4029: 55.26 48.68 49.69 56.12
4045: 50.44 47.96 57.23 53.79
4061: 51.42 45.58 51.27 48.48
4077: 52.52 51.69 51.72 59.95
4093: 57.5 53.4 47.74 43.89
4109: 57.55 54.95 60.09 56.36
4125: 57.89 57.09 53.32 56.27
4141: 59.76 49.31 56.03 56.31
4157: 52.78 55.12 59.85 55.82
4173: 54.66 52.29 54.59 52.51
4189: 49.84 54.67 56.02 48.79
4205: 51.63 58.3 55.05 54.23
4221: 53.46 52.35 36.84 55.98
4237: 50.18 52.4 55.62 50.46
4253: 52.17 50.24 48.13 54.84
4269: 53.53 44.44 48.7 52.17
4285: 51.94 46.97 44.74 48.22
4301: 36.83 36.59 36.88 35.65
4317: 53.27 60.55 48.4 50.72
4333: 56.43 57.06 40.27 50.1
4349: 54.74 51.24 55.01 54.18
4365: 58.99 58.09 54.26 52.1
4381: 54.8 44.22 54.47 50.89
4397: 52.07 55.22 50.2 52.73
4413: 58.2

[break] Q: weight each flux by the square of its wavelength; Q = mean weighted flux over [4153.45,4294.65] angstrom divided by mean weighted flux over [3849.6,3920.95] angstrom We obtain 1.58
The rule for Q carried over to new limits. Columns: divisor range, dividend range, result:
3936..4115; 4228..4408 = 1.23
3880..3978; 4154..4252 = 1.80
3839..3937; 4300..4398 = 1.75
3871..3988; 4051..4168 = 1.69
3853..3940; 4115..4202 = 1.76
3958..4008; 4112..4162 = 1.47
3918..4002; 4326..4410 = 1.79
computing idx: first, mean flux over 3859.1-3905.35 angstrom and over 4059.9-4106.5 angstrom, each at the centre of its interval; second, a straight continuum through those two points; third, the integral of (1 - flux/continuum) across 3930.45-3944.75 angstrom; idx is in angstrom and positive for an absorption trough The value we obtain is 7.5 angstrom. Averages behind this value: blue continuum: 37.1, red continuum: 51.3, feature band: 19.6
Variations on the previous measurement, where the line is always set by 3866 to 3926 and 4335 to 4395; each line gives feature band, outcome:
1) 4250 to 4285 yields -0.6 angstrom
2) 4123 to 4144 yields -4.9 angstrom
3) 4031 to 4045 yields -2.7 angstrom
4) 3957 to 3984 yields 5.7 angstrom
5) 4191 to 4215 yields -3.1 angstrom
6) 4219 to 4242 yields -0.7 angstrom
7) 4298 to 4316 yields 4.6 angstrom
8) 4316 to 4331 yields -0.5 angstrom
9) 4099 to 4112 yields -1.5 angstrom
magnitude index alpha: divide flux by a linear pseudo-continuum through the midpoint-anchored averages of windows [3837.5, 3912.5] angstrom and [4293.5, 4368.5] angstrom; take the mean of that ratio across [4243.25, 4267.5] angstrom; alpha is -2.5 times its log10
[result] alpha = -0.10 mag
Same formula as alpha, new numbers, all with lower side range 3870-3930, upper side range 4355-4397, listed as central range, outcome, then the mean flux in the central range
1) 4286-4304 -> 0.15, 44.2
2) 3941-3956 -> 0.08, 36.9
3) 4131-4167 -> -0.20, 55.4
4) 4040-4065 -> -0.21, 52.1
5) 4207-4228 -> -0.11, 53.8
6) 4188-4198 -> -0.13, 53.6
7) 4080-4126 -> -0.21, 54.4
